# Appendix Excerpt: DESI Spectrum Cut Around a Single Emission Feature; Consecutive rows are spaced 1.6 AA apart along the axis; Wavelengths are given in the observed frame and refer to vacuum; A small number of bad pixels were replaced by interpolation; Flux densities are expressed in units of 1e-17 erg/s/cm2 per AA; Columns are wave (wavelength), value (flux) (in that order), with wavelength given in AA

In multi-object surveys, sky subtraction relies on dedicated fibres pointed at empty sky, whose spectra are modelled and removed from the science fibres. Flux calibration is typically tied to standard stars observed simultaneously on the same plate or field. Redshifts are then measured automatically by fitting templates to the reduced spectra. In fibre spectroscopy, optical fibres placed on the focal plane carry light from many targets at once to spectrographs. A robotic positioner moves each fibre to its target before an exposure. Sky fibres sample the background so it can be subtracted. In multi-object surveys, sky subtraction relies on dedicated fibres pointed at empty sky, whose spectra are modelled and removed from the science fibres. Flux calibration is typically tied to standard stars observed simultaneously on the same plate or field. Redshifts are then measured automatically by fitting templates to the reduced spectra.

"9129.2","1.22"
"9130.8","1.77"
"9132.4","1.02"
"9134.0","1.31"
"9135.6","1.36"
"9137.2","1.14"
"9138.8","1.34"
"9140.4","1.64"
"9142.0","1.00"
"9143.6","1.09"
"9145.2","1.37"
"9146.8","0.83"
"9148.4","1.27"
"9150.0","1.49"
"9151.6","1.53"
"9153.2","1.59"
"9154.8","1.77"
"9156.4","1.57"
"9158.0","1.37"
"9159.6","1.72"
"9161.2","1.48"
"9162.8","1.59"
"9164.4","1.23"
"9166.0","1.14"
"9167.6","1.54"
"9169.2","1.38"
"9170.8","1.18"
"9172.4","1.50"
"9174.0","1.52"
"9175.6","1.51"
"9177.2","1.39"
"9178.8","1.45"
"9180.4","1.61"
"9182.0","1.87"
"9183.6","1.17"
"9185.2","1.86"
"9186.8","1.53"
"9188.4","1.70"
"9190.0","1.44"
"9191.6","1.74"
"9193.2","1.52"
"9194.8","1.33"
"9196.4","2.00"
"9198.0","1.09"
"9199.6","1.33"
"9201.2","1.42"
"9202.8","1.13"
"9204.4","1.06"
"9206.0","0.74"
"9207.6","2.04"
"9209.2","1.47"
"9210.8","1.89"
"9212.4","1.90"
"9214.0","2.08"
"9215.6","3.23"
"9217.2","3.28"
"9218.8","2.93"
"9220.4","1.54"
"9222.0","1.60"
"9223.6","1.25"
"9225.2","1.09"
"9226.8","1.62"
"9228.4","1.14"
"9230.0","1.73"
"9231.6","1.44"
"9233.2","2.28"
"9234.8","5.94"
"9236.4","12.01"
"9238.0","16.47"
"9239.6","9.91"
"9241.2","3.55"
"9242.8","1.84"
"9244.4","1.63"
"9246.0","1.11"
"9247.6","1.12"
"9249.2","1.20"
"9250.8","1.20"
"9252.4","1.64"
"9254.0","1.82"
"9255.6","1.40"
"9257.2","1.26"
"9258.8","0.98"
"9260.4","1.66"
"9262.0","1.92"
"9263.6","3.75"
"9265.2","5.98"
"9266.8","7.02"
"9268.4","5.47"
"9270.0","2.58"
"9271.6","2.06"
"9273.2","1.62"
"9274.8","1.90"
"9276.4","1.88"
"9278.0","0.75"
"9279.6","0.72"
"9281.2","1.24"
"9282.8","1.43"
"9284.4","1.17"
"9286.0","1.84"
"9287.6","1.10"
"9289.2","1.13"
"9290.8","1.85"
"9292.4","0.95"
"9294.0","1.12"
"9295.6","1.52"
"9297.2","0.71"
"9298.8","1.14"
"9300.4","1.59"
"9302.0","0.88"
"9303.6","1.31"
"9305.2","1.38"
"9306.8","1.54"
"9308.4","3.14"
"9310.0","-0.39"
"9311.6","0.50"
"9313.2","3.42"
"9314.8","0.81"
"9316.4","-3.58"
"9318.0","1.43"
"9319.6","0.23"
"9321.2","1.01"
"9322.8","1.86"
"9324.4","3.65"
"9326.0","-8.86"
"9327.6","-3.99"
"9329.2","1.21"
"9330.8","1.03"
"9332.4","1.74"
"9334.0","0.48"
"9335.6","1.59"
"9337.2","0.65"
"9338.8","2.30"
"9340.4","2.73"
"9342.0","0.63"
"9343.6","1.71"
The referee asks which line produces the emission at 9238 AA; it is H-alpha 6563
